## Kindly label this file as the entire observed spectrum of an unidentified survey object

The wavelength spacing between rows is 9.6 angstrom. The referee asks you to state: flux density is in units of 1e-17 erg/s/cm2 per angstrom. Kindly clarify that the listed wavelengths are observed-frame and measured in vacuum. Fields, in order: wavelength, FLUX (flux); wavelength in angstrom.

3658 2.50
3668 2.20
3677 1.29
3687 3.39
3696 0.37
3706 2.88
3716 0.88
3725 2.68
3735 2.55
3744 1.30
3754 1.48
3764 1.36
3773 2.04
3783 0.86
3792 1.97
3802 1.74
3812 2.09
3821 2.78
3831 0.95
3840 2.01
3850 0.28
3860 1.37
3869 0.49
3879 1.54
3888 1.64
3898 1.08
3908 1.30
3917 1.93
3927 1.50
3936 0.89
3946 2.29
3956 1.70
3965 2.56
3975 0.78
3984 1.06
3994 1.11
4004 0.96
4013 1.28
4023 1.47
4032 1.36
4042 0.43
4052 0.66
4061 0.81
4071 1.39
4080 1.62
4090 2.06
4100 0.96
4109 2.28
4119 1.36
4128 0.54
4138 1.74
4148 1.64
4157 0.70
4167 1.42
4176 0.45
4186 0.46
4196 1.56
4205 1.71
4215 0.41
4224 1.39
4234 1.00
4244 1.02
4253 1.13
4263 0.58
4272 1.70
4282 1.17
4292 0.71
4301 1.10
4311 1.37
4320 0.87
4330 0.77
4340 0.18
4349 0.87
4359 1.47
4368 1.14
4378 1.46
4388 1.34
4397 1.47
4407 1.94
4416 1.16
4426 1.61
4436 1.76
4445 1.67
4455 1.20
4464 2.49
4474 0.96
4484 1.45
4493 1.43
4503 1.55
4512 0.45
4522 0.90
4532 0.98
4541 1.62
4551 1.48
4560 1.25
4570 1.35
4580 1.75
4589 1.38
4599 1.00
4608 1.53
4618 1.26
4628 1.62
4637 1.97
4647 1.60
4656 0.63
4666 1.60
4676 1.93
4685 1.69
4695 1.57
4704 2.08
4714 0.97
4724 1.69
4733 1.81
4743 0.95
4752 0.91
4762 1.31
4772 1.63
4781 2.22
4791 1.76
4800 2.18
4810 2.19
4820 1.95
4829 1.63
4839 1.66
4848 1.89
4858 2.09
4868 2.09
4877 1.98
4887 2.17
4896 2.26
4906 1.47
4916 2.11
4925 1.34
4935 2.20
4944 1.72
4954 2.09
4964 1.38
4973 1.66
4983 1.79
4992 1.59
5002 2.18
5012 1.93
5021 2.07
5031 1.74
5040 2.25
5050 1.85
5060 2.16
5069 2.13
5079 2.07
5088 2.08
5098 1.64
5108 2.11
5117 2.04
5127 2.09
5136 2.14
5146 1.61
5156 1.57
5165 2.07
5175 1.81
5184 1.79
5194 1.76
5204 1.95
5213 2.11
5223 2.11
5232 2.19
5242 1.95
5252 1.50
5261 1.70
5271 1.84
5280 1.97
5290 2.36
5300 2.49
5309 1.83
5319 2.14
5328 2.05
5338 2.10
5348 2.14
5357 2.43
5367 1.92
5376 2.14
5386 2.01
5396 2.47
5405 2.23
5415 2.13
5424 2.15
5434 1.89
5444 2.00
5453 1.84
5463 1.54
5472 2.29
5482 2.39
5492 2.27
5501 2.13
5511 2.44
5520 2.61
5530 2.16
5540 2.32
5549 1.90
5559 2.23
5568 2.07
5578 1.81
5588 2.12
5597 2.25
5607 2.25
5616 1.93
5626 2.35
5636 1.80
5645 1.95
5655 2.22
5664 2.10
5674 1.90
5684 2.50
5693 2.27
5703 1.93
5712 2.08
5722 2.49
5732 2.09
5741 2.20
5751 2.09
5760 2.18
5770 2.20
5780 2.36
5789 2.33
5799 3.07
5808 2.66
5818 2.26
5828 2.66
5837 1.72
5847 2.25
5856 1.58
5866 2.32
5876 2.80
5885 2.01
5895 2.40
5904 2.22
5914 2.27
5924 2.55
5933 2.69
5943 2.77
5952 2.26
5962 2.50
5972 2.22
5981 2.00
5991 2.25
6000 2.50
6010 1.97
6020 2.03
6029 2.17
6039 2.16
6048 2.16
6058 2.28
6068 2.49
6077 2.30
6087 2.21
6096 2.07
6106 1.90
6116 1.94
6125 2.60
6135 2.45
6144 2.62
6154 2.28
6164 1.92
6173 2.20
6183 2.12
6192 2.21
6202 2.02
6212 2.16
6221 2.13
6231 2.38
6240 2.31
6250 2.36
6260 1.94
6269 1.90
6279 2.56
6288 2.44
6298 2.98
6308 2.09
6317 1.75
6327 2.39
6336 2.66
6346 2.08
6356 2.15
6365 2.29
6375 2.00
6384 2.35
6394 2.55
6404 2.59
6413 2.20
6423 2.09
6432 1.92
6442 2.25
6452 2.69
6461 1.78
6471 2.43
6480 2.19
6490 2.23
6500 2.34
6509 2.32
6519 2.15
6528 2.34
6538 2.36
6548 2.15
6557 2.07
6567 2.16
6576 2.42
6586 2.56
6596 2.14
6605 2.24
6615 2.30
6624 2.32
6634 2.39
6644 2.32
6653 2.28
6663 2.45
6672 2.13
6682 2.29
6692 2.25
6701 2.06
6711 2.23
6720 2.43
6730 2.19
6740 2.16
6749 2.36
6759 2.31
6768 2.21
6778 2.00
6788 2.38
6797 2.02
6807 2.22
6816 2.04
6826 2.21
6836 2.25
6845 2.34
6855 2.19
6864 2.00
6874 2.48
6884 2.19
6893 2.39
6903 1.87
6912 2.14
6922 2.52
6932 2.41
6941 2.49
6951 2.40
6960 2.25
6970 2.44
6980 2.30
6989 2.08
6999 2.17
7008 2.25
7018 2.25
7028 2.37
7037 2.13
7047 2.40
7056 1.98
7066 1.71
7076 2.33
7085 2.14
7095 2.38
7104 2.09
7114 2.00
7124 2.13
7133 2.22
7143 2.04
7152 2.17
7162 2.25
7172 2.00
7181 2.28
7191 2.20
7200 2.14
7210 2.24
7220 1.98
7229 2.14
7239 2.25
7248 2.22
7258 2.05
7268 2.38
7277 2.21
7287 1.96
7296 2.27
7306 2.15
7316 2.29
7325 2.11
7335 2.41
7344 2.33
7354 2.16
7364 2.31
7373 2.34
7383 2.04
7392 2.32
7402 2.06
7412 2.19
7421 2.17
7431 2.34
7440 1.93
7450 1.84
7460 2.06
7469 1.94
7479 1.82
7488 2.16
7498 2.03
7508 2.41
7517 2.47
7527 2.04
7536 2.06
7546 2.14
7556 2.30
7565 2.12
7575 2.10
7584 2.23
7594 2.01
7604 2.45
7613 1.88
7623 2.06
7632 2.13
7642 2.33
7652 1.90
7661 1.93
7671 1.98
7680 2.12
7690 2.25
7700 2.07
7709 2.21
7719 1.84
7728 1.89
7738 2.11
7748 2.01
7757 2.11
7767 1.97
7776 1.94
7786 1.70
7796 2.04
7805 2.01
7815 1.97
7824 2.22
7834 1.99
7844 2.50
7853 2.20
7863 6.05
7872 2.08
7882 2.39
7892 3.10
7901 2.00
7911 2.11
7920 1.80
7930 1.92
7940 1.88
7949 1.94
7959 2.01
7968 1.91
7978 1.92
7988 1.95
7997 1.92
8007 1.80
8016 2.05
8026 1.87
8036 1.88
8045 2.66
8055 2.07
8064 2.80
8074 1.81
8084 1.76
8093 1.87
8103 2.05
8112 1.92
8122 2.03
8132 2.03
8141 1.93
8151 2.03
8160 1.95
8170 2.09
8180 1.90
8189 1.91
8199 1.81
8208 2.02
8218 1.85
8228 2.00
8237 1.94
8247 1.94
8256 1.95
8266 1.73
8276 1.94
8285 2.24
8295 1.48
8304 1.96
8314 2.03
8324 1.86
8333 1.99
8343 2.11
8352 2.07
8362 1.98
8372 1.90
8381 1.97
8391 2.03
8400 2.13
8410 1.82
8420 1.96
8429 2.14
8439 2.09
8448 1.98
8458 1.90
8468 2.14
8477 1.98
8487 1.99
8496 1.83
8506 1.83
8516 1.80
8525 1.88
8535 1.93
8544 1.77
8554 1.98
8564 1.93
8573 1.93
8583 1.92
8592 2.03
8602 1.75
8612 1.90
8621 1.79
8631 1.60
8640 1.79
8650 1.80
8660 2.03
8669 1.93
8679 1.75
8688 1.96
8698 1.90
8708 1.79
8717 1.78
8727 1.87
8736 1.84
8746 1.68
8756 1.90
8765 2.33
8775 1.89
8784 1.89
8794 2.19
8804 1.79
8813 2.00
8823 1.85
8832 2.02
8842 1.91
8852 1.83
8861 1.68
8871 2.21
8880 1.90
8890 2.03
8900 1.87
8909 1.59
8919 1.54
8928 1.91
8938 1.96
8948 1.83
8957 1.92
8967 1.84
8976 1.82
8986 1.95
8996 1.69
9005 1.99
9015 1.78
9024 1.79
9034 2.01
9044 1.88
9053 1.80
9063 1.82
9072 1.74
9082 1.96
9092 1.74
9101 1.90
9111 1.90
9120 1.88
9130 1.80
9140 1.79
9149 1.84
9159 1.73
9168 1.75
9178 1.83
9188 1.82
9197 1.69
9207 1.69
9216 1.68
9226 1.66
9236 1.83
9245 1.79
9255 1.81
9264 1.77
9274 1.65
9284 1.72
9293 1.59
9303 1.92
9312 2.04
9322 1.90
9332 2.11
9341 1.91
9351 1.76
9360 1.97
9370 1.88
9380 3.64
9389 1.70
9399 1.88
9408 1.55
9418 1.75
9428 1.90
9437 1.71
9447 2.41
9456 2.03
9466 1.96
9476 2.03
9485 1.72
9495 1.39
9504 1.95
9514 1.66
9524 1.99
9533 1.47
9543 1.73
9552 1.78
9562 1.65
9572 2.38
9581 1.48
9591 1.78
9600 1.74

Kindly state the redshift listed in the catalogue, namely 0.20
